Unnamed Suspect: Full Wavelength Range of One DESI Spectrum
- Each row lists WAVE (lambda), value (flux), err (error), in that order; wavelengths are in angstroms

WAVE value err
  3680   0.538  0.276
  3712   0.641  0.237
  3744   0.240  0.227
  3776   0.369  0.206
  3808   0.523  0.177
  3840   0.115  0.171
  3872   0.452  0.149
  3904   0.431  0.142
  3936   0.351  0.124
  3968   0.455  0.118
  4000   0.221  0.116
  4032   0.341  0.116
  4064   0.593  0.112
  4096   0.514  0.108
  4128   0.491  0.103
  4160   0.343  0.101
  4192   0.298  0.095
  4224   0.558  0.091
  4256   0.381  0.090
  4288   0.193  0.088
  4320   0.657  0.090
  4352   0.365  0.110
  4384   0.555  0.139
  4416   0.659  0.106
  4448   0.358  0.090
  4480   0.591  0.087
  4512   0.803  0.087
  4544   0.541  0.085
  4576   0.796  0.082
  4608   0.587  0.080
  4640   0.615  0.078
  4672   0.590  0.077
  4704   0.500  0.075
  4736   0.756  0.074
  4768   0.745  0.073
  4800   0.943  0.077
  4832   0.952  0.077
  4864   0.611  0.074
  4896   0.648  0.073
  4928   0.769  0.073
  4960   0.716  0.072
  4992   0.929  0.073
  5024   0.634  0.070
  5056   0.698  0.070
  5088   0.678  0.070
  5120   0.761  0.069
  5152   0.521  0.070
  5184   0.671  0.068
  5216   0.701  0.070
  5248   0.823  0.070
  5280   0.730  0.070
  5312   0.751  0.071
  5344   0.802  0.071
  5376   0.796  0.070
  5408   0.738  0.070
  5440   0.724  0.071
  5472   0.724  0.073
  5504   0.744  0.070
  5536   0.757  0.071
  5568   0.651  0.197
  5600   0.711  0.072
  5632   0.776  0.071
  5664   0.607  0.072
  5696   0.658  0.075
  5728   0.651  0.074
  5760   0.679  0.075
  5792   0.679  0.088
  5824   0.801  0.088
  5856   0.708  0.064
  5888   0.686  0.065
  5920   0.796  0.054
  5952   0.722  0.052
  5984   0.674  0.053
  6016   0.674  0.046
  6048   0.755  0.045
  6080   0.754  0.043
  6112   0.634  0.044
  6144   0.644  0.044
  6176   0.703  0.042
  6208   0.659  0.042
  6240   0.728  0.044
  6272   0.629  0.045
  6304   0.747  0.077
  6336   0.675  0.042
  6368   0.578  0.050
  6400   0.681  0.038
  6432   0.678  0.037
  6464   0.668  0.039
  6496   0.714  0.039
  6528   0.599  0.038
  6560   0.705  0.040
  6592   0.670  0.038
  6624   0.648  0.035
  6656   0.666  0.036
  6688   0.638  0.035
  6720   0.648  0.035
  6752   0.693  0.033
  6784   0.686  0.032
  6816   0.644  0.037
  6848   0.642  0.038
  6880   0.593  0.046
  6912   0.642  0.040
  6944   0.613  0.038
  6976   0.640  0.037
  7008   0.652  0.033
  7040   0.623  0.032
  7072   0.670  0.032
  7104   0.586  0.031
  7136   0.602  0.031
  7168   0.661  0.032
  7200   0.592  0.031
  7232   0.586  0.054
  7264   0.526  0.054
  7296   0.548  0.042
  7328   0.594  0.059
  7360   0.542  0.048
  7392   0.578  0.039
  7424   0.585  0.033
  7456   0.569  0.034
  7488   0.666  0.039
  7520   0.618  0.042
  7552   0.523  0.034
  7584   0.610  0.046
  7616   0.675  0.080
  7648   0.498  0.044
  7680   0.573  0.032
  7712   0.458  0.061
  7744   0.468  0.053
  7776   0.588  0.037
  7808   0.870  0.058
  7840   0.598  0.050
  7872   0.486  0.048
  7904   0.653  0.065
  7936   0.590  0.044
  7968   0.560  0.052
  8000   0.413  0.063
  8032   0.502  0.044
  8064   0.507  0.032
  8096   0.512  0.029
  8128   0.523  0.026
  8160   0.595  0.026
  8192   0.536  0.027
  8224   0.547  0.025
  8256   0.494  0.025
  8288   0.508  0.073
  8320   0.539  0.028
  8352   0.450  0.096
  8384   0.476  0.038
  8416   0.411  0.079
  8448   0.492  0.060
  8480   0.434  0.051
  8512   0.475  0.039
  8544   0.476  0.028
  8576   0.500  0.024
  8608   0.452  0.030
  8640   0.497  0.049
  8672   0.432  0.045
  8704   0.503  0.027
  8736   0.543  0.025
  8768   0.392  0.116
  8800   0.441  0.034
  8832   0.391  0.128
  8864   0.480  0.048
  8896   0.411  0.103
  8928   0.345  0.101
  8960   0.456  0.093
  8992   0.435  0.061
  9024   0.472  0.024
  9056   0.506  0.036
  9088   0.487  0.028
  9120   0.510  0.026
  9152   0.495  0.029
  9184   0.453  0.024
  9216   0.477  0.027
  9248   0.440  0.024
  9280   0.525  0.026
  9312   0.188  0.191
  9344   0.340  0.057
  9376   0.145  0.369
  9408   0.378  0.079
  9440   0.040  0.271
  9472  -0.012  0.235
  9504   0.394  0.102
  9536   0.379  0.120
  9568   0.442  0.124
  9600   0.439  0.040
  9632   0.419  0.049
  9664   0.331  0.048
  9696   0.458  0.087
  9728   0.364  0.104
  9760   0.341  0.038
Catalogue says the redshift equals 0.187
